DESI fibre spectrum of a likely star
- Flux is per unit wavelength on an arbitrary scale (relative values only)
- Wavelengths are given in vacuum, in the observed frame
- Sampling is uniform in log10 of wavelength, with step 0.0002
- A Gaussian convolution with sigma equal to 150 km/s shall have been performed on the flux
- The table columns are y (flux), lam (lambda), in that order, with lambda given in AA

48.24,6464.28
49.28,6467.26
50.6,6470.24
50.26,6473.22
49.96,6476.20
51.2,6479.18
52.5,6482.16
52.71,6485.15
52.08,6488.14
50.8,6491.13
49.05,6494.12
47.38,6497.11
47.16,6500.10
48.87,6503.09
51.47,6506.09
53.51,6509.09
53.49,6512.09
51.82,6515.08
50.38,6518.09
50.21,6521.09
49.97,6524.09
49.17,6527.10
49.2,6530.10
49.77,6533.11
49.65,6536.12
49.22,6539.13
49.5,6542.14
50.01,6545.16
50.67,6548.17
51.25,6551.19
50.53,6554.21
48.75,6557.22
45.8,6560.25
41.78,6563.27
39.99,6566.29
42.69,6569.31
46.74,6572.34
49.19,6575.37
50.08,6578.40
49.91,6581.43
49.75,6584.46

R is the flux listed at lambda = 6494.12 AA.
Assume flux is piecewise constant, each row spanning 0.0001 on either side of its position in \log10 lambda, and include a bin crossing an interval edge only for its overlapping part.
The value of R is 49.05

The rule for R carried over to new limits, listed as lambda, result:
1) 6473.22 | 50.26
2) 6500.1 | 47.16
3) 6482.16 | 52.5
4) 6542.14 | 49.5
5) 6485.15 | 52.71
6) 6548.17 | 50.67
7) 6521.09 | 50.21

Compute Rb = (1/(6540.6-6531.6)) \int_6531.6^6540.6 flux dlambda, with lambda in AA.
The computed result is 49.5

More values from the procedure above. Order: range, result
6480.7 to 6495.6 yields 51.4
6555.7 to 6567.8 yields 44.1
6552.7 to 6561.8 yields 48.3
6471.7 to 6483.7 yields 51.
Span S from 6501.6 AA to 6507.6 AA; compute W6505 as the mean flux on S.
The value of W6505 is 50.1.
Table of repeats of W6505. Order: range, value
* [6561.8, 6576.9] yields 44.1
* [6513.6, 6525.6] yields 50.6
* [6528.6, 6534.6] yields 49.5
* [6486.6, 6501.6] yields 49.3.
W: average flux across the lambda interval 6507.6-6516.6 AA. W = 52.9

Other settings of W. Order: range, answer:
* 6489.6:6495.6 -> 49.9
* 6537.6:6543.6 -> 49.4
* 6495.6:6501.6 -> 47.3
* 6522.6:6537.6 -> 49.5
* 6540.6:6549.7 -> 50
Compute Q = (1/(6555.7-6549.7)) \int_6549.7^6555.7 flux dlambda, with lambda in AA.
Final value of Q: 50.9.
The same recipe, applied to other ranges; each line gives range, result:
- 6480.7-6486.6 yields 52.6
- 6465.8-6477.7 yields 50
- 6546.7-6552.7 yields 50.9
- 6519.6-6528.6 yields 49.8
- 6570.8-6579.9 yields 48.6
